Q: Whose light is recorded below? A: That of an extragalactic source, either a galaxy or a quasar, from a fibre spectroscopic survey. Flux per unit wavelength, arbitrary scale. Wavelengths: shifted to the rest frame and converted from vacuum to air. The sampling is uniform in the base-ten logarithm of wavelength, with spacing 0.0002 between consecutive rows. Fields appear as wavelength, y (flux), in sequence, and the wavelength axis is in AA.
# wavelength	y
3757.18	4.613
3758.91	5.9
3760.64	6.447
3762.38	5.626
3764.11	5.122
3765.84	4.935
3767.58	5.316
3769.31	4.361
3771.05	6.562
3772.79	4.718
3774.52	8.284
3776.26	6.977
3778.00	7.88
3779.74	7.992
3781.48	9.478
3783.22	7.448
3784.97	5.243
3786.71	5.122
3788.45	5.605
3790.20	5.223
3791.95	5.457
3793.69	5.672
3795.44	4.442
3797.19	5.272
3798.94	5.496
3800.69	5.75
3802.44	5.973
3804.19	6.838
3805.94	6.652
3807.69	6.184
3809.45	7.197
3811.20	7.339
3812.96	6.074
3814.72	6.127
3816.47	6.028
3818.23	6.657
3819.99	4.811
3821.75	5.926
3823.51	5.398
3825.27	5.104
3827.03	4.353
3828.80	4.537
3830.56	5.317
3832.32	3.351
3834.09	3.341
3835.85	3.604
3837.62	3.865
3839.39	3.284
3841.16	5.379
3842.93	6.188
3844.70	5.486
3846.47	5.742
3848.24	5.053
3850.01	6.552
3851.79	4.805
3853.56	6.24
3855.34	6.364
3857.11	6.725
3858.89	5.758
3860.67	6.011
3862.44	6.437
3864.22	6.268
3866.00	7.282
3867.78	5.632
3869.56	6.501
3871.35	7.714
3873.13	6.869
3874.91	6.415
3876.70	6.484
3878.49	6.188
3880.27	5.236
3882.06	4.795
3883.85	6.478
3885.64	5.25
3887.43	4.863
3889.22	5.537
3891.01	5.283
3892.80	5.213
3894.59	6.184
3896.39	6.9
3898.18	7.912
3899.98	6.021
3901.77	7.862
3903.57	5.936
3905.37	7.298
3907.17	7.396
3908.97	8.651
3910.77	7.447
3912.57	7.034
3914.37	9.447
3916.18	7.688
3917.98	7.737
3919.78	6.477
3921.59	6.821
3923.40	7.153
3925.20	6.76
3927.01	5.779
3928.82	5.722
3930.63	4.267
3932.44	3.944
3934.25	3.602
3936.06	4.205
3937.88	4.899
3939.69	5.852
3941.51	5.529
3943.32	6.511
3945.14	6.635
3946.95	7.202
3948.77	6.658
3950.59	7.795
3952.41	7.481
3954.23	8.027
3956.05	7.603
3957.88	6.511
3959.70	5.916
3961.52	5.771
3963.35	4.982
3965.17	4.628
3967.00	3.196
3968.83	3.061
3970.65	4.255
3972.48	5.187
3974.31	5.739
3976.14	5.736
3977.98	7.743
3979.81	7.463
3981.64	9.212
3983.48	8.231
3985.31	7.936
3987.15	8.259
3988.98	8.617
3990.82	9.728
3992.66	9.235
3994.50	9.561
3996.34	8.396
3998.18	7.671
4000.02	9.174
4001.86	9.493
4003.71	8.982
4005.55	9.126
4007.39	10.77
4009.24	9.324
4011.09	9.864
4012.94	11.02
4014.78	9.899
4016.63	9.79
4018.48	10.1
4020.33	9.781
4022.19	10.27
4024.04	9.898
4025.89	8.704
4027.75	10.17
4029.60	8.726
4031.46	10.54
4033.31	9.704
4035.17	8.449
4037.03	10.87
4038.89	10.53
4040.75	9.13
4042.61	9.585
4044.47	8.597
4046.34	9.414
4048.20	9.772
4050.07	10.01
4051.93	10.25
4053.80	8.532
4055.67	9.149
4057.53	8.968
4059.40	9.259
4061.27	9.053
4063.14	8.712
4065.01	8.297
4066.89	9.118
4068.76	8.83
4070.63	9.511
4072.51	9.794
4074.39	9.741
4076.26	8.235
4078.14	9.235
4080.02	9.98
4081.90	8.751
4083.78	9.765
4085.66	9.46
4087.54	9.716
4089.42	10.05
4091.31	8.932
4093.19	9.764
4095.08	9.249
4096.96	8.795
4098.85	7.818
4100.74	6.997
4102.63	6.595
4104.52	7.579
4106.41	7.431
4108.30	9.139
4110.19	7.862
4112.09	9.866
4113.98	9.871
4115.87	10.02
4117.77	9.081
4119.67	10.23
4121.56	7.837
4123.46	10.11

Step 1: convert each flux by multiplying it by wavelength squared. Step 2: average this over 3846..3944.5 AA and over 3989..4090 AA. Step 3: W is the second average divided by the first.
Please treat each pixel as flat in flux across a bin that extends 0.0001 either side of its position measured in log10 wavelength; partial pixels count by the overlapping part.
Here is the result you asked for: 1.63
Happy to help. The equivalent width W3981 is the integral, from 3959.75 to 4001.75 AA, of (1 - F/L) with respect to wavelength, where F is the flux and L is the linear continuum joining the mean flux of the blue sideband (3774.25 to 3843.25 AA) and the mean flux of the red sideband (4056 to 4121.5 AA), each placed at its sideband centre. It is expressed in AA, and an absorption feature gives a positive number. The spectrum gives 4.0 AA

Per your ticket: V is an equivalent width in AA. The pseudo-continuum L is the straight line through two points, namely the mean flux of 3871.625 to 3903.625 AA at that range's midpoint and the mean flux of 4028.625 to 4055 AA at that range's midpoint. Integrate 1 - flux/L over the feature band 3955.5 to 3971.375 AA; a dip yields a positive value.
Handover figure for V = 5.6 AA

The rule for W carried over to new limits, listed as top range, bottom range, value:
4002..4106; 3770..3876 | 1.78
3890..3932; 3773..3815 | 1.13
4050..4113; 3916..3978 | 1.63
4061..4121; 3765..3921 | 1.67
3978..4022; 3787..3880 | 1.75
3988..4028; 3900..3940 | 1.54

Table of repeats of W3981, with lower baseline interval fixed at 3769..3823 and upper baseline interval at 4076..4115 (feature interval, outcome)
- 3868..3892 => 3.4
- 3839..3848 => 1.8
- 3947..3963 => 1.5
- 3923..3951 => 6.5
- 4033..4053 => -3.1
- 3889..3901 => 1.5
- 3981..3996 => -1.8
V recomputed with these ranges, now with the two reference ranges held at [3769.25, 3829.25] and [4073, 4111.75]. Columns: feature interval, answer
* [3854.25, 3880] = 1.0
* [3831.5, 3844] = 4.4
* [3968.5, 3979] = 3.1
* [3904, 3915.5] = -1.1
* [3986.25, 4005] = -2.4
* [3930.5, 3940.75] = 4.0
